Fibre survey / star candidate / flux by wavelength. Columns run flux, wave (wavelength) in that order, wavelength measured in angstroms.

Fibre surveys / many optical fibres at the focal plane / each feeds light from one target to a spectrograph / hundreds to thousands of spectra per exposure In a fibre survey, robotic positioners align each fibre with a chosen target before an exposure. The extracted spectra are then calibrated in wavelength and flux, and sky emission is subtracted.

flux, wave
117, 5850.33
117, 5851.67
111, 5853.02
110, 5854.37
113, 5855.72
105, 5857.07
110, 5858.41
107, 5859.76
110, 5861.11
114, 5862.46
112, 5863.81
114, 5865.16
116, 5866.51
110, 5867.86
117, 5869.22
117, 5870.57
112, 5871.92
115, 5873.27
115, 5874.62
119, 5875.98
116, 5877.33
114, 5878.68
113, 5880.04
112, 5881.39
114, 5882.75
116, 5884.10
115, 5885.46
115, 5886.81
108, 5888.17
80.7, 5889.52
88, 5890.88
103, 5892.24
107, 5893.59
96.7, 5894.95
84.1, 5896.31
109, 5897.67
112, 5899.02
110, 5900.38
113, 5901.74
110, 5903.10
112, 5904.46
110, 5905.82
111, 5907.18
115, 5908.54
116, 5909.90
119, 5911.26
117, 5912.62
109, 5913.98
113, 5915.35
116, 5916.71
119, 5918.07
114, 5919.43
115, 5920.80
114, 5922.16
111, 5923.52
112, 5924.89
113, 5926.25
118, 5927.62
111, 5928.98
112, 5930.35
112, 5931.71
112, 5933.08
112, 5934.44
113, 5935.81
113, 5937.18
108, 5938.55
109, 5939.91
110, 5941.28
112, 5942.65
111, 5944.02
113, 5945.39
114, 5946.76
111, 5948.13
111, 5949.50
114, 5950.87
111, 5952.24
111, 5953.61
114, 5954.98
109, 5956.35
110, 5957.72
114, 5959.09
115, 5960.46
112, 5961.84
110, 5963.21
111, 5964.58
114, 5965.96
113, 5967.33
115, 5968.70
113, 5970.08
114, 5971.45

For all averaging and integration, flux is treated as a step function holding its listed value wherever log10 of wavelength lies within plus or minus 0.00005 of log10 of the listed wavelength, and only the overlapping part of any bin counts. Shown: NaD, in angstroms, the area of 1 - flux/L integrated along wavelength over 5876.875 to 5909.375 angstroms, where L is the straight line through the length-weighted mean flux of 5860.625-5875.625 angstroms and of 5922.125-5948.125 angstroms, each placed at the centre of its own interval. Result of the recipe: 1.59 angstroms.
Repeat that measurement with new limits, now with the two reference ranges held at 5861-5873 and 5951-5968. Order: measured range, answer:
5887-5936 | 1.4 angstroms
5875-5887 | -0.1 angstroms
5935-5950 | 0.1 angstroms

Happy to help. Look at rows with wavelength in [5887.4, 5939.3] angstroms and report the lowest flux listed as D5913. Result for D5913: 80.7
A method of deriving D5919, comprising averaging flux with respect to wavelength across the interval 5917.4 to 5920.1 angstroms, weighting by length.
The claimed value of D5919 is 117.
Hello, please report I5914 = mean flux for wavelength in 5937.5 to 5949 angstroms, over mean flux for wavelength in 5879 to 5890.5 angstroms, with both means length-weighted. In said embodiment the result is 1.0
